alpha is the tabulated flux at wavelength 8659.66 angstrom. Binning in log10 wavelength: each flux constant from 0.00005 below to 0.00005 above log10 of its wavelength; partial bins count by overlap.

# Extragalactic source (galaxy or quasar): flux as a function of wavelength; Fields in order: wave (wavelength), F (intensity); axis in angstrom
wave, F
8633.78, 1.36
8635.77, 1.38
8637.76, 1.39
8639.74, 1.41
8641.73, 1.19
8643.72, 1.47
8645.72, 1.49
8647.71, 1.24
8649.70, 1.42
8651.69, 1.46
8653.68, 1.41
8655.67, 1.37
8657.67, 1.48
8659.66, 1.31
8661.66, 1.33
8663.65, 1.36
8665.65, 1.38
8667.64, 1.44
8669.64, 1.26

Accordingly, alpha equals 1.31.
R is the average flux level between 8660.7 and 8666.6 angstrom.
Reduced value 1.36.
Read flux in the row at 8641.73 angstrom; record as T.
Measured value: 1.19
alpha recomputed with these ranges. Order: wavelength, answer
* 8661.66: 1.33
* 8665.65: 1.38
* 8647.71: 1.24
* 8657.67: 1.48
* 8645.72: 1.49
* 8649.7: 1.42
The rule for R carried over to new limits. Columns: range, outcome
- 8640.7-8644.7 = 1.33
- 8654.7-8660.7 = 1.38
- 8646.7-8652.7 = 1.38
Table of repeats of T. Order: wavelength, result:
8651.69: 1.46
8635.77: 1.38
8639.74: 1.41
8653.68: 1.41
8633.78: 1.36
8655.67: 1.37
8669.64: 1.26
